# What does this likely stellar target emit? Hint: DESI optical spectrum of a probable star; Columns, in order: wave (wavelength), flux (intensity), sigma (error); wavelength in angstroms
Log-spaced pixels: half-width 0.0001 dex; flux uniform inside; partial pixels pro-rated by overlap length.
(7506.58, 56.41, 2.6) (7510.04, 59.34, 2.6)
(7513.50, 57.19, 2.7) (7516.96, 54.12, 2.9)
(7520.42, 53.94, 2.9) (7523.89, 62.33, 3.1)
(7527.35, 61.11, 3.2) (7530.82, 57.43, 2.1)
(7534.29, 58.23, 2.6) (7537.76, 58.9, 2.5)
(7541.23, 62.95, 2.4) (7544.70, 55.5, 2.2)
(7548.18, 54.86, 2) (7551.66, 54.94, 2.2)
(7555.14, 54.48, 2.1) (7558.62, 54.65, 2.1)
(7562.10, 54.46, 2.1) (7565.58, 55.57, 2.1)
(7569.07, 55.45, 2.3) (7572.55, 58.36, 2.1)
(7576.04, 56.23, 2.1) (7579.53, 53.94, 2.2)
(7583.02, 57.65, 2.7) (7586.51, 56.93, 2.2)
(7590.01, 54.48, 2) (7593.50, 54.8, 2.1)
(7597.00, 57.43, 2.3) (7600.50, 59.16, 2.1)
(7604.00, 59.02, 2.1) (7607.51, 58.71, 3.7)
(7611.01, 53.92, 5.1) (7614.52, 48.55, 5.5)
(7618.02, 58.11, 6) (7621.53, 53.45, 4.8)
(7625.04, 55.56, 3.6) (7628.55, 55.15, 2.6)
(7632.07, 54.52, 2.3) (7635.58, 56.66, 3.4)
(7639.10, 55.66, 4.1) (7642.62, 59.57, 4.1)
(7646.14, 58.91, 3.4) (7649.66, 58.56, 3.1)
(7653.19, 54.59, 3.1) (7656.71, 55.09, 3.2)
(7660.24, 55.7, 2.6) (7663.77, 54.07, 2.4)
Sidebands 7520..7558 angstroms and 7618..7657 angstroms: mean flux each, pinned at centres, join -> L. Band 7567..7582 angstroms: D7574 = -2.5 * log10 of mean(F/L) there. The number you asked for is 0.02 mag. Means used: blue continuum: 57.7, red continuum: 56.3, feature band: 56.1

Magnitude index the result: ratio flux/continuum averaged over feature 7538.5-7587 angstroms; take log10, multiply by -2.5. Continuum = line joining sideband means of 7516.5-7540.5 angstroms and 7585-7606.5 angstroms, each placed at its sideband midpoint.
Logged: 0.03 mag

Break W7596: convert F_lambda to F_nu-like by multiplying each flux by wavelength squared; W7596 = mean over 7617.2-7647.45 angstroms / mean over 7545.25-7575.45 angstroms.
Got 1.04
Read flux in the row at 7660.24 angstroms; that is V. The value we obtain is 55.7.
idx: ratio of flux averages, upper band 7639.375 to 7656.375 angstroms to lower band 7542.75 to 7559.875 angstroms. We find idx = 1.05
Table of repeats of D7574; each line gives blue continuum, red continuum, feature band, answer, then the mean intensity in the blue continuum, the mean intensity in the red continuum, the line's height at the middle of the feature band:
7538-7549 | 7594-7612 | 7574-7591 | 0.04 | 58.2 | 57.6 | 57.8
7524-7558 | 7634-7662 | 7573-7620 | 0.02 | 57.7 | 56.8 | 57.3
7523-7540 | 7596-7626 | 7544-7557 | 0.07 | 59.6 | 56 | 58.7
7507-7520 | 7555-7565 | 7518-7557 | -0.04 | 56.5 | 54.7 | 55.6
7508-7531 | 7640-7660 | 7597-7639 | 0.03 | 57.9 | 57.1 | 57.3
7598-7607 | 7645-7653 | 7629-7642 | 0.04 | 58.9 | 57.9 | 58.2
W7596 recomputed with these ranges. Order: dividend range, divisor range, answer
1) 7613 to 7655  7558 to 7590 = 1.01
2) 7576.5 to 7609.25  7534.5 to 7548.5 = 0.99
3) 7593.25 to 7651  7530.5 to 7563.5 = 1.02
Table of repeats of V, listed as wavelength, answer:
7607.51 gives 58.71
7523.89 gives 62.33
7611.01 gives 53.92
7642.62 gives 59.57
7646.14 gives 58.91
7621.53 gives 53.45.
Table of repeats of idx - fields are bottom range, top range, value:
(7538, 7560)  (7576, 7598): 0.99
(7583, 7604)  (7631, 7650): 1.01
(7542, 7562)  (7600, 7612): 1.05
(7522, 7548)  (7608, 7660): 0.94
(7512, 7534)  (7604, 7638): 0.96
